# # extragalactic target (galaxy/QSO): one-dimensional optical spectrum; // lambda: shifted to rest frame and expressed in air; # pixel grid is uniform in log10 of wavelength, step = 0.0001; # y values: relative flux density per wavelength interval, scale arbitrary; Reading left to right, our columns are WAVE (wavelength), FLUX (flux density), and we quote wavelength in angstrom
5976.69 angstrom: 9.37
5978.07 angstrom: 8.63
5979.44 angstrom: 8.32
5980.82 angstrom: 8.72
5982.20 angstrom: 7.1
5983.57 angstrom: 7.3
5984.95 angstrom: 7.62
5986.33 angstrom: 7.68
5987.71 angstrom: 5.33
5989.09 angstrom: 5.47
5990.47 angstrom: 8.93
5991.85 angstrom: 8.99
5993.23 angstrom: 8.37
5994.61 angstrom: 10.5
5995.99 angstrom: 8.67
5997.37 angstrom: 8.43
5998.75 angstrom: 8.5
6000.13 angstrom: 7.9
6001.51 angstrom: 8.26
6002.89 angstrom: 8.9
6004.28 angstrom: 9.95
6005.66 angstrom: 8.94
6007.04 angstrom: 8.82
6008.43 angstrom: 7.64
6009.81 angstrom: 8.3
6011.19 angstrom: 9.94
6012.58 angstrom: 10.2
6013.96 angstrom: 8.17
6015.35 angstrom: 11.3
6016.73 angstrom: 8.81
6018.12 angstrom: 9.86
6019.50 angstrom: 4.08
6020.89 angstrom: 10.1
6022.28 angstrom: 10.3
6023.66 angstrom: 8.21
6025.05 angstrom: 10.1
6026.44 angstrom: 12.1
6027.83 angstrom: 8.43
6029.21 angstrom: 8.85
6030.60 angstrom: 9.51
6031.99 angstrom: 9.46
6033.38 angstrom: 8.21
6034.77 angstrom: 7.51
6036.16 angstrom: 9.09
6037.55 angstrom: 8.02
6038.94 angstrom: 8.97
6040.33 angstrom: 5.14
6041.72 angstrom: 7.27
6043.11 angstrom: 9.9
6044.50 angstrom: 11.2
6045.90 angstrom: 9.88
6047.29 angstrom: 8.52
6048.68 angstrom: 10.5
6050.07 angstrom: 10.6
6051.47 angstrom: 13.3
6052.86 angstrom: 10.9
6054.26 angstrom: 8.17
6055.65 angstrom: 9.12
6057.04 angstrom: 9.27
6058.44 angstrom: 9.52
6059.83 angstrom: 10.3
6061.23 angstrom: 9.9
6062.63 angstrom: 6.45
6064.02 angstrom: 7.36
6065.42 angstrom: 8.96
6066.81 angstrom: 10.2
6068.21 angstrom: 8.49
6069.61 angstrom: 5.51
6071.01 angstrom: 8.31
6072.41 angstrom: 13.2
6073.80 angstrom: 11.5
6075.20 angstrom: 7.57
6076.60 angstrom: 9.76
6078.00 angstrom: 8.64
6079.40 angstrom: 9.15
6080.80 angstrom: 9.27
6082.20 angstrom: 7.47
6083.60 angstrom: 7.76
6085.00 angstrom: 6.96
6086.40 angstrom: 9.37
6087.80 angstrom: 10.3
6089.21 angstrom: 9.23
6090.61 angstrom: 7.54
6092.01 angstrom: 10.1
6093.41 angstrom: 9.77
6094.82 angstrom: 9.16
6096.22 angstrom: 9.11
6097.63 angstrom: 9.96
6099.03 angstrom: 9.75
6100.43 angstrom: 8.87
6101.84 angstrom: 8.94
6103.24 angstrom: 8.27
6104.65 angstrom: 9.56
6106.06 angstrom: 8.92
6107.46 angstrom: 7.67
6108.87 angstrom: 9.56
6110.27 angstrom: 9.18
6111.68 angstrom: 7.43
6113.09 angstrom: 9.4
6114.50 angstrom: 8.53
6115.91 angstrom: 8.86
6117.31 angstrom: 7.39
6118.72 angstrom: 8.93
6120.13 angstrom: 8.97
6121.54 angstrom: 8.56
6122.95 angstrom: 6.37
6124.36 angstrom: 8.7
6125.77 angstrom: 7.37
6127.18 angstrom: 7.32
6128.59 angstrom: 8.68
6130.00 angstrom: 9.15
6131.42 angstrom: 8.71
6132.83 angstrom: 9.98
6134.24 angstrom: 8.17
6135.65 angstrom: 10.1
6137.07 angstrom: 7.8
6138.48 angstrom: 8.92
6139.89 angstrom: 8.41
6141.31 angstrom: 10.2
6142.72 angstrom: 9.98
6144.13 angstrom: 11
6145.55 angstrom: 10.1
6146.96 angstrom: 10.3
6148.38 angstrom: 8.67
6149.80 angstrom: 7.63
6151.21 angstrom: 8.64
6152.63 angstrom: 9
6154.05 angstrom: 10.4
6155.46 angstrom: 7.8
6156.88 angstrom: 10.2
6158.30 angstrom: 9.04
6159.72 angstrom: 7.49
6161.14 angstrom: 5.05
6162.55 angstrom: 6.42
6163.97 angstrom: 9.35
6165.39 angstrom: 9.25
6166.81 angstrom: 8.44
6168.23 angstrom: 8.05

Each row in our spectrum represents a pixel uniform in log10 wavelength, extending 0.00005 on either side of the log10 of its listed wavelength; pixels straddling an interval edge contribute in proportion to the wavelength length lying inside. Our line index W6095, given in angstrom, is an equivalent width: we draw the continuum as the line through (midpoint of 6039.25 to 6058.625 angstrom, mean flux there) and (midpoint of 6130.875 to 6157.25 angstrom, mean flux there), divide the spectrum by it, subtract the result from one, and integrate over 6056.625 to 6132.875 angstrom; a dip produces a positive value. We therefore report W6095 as 4.7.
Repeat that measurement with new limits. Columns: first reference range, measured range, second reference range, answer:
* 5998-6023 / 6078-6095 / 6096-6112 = 0.2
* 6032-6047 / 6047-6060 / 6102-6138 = -2.3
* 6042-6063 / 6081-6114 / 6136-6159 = 2.3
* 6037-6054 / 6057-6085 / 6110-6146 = 1.2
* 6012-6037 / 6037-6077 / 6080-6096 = -1.2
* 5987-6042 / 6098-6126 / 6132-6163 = 0.7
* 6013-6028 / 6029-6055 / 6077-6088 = -0.6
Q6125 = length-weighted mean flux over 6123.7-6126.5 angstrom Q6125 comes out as 8.02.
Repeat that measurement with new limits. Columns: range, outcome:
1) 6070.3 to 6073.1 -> 10.7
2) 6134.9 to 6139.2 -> 8.93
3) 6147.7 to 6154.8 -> 8.87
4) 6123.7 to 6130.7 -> 8.24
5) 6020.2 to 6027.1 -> 10.1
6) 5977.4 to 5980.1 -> 8.5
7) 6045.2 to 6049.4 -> 9.65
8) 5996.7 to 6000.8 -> 8.28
